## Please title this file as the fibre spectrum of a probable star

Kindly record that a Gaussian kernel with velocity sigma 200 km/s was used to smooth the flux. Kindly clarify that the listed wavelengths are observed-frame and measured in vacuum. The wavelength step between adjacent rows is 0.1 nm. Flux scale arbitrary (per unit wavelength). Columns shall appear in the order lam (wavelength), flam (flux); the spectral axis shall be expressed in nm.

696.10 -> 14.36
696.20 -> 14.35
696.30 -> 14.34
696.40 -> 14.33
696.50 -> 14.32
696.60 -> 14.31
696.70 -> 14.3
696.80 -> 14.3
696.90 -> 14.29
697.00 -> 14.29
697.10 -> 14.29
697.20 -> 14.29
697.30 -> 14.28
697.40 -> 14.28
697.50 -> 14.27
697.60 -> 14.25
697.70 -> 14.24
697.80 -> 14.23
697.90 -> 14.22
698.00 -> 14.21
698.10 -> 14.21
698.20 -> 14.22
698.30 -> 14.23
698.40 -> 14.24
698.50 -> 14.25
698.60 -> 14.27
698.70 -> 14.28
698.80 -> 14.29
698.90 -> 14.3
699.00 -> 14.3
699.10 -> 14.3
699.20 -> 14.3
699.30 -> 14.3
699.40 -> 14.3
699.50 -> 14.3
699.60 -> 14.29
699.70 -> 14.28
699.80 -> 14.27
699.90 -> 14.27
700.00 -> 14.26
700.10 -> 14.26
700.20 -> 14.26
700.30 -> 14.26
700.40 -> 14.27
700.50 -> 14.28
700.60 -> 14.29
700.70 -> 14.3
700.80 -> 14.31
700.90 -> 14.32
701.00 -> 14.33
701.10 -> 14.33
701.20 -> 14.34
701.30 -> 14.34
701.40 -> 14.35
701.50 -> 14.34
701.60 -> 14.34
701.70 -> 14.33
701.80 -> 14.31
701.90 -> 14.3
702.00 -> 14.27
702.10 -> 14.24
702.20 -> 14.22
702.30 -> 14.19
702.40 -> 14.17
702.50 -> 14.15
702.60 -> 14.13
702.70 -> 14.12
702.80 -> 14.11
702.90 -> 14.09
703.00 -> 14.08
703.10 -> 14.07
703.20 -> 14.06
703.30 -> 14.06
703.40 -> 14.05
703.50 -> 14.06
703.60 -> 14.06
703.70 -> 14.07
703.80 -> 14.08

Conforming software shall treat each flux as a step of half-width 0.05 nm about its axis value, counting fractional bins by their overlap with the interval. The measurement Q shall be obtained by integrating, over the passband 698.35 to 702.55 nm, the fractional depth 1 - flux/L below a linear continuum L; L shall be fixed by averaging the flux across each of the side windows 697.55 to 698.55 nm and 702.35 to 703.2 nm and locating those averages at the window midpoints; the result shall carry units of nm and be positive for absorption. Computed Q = -0.034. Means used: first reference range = 14.2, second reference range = 14.1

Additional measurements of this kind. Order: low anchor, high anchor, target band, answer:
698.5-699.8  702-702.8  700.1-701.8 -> -0.01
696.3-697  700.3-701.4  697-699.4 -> 0.01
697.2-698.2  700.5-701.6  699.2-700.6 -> 0.00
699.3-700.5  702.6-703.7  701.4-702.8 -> -0.01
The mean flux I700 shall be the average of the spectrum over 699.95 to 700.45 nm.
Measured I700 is 14.3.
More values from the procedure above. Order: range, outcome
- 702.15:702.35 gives 14.2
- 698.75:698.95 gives 14.3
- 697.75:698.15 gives 14.2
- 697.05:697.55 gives 14.3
